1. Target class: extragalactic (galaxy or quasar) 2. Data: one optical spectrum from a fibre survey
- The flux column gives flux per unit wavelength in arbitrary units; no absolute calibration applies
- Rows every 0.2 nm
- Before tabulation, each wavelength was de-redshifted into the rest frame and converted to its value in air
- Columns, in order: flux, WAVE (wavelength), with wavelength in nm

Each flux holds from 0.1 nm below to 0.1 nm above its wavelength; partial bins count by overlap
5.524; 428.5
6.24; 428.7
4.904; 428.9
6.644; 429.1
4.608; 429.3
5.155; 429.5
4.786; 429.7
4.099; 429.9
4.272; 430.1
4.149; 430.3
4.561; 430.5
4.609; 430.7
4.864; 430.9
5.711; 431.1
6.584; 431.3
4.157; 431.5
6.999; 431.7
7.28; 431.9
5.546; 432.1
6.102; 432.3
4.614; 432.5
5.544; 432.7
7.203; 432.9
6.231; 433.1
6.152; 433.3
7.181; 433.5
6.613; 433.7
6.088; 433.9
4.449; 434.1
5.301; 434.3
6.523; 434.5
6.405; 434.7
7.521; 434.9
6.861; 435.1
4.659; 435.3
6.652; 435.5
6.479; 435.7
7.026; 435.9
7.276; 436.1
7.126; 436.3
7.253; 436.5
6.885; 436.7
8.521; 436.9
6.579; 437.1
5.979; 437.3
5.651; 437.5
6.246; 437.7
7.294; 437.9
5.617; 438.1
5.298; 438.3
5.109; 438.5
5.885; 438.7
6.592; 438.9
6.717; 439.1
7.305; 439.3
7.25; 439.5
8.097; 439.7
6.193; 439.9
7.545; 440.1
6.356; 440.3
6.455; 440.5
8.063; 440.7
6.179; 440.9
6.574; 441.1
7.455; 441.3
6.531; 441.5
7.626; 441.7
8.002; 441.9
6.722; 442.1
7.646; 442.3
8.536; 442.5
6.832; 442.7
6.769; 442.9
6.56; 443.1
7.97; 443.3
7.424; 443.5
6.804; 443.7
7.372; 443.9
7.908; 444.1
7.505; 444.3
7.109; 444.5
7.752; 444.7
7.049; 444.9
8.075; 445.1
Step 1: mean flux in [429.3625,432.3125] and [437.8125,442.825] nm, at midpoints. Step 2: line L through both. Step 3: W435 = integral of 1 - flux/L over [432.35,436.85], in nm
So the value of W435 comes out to -0.38 nm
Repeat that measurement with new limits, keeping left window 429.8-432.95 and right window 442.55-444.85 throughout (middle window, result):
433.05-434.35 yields -0.07 nm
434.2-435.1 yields -0.09 nm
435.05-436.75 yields -0.17 nm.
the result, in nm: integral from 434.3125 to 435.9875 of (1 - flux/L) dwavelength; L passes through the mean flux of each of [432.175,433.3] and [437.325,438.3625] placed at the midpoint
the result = -0.13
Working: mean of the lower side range 5.95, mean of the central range 6.45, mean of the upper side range 6.04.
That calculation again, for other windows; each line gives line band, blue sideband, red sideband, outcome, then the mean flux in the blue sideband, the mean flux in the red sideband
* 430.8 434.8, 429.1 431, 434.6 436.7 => -0.221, 4.68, 6.73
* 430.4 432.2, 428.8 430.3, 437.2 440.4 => -0.143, 4.87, 6.45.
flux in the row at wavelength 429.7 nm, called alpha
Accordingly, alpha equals 4.786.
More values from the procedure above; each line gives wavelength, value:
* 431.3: 6.584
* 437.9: 7.294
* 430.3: 4.149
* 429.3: 4.608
